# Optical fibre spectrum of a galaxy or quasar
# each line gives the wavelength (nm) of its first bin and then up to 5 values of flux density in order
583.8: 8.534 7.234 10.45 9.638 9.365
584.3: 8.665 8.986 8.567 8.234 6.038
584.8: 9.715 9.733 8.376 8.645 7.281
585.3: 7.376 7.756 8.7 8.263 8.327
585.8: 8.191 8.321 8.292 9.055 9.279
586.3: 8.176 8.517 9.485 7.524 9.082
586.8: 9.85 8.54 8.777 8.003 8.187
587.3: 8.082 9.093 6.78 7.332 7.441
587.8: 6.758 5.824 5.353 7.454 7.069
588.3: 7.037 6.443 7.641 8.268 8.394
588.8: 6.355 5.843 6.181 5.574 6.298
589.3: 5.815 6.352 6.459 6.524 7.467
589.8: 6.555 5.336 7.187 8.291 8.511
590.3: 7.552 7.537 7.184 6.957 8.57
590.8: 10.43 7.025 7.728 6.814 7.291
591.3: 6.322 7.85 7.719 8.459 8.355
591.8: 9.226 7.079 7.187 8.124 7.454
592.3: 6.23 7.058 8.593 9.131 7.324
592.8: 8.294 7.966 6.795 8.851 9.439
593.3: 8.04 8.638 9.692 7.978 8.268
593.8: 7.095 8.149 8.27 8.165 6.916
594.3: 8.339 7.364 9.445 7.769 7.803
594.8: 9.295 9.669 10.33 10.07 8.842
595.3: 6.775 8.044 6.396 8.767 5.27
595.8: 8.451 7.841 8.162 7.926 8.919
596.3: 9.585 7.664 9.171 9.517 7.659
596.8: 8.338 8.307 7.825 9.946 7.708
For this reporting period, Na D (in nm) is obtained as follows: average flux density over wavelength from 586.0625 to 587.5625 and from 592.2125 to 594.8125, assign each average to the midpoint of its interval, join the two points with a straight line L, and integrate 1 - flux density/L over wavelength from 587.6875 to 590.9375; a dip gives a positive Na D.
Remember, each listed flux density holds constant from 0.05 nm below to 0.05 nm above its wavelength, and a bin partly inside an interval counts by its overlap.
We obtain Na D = 0.526 nm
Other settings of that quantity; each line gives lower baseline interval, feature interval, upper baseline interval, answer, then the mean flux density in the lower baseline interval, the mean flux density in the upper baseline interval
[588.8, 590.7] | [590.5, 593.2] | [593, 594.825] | -0.107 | 6.79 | 8.25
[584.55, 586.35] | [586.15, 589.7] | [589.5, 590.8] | 0.193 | 8.32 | 7.39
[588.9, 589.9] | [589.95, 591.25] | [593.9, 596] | -0.211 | 6.28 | 8.19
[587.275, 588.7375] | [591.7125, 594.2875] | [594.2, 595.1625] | 0.121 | 7.24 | 8.79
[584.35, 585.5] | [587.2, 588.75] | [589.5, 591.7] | 0.109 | 8.27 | 7.49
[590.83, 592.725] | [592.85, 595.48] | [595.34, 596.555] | -0.167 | 7.66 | 8.01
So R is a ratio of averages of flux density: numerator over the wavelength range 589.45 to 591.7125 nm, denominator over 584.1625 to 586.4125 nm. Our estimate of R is 0.89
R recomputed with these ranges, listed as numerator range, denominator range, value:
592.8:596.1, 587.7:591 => 1.17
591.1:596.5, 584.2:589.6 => 1.04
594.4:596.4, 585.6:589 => 1.07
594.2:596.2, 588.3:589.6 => 1.24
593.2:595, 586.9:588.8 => 1.13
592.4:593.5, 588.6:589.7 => 1.28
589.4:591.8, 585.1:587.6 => 0.90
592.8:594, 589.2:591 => 1.14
